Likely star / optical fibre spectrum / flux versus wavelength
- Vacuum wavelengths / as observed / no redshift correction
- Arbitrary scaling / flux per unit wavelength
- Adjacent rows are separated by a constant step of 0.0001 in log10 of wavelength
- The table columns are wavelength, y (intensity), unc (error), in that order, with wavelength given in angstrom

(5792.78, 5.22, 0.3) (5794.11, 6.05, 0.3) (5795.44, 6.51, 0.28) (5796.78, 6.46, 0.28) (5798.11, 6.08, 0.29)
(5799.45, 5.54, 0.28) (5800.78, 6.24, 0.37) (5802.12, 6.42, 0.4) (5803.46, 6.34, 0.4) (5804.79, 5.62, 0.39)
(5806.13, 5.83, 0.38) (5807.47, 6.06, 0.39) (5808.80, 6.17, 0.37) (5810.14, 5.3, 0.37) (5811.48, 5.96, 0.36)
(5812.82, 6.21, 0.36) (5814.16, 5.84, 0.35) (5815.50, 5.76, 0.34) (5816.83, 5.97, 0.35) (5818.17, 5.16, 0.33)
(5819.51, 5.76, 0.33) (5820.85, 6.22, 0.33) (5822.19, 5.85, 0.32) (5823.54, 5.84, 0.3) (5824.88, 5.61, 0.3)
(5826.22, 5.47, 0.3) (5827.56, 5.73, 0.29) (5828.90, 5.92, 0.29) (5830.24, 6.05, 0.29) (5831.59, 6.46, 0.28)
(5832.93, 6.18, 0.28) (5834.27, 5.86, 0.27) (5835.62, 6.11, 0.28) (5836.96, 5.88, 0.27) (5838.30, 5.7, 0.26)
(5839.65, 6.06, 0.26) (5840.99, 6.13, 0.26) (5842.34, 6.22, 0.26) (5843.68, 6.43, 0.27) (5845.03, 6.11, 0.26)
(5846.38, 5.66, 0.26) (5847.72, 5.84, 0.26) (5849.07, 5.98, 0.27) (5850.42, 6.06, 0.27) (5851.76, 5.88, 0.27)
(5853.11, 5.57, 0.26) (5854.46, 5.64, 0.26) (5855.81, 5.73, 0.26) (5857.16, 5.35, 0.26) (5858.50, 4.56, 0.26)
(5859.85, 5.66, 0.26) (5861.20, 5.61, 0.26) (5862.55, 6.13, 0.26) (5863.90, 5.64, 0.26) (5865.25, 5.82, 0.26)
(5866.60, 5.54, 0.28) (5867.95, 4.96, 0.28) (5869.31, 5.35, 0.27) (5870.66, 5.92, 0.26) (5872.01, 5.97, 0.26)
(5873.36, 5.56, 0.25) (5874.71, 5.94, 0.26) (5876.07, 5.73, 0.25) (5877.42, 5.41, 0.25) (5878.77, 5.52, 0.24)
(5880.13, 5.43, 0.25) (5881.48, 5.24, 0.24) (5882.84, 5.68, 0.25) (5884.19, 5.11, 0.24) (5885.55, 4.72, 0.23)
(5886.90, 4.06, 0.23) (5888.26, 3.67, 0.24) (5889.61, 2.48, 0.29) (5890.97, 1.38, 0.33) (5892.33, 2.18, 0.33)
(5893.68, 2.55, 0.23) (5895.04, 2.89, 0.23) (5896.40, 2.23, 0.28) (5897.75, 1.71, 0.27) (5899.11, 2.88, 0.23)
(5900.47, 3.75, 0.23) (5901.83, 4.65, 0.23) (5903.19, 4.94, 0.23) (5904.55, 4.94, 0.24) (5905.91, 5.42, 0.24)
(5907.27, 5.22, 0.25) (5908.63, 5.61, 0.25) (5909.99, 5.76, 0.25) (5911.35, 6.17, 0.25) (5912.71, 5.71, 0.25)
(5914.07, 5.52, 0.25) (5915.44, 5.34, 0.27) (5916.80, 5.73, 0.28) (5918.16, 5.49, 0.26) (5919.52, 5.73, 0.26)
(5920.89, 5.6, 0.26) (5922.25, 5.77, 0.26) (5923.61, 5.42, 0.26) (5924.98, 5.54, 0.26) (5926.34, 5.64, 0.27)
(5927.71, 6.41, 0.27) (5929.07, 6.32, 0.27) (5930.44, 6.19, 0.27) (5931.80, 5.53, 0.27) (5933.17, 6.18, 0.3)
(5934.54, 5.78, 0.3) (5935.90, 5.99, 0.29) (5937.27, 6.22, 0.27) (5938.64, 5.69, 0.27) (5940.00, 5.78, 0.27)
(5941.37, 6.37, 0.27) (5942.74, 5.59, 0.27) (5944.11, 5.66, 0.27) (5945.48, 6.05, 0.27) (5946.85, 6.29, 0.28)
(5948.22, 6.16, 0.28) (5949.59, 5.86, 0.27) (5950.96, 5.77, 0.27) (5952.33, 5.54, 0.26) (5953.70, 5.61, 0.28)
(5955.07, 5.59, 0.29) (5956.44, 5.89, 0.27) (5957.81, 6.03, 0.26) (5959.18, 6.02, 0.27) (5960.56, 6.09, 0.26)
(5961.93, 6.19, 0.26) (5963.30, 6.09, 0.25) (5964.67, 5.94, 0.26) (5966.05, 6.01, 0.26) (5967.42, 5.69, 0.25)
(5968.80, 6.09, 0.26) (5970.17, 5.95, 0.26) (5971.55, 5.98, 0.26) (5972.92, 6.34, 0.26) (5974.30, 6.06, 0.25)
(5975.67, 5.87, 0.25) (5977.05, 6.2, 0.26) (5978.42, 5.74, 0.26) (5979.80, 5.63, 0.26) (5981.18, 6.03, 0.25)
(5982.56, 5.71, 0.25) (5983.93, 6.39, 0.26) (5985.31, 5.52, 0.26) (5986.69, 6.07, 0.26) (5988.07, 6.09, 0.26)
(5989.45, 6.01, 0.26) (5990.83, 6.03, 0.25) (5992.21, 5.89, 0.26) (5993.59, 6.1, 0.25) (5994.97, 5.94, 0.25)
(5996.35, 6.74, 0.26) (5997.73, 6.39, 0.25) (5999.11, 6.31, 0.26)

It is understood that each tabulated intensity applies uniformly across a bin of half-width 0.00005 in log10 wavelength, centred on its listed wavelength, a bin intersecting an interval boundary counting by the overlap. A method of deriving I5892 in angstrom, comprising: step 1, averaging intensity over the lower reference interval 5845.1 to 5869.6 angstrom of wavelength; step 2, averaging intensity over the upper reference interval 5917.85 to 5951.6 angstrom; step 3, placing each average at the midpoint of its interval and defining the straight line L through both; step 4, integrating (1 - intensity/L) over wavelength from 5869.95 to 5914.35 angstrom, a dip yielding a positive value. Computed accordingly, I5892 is 9.3 angstrom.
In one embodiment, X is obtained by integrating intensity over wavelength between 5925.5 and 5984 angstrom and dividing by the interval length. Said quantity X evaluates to 5.95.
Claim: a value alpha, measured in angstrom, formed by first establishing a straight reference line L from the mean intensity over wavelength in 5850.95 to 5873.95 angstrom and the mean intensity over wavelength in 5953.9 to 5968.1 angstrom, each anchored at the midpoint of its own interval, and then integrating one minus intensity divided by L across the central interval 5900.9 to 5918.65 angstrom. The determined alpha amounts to 1.1 angstrom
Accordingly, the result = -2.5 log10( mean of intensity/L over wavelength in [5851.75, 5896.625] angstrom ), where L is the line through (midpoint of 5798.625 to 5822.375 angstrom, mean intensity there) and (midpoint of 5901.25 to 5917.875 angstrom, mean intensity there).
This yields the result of 0.154 mag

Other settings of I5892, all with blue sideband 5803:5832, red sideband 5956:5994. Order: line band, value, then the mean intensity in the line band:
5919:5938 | 0.2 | 5.88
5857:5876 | 1.0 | 5.58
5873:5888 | 1.7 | 5.26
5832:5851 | -0.5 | 6.02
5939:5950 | 0.0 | 5.96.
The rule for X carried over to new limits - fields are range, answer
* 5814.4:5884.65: 5.75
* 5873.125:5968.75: 5.25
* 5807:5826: 5.83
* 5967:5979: 6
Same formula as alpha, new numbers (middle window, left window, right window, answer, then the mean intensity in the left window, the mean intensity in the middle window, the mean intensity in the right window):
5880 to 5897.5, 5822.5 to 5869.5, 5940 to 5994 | 6.9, 5.8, 3.56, 5.95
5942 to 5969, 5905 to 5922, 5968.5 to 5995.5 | -0.3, 5.6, 5.9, 5.98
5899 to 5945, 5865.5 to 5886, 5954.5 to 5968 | 1.3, 5.49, 5.58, 5.96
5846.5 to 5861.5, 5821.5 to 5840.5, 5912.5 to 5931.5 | 0.6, 5.91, 5.63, 5.74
